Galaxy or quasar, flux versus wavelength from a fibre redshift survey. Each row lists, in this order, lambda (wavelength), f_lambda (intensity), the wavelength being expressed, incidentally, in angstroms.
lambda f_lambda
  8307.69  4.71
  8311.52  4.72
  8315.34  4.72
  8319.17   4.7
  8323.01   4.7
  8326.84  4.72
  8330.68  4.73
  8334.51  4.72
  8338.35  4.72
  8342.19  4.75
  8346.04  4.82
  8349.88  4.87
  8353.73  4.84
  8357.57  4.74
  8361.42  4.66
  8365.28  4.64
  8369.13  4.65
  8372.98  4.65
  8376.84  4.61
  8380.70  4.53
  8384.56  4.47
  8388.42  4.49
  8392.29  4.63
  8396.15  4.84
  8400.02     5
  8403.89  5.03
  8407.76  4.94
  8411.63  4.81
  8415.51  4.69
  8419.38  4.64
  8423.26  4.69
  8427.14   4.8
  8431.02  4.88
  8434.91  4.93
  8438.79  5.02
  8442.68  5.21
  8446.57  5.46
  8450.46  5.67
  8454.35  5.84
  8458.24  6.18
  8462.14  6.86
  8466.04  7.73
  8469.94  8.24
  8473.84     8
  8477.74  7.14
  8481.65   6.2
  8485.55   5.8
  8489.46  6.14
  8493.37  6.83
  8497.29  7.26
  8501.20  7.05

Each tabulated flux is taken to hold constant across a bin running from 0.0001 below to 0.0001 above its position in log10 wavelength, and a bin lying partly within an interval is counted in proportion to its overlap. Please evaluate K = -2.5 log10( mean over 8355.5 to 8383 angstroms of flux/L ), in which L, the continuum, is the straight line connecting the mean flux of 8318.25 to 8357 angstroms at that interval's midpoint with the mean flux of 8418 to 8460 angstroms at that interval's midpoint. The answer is 0.059 mag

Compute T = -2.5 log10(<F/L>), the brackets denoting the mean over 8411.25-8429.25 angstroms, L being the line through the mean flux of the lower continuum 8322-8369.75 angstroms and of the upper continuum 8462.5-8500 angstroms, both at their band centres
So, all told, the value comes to 0.26 mag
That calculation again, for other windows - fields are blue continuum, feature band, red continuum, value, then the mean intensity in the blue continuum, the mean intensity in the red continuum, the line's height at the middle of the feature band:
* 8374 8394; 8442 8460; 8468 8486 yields 0.13 mag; 4.55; 7.18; 6.45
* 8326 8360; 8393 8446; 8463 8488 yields 0.25 mag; 4.77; 7.15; 6.14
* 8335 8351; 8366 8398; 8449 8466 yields 0.15 mag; 4.78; 6.33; 5.31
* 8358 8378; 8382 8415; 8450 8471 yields 0.12 mag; 4.65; 6.77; 5.35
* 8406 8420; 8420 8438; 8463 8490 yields 0.11 mag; 4.78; 7.08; 5.36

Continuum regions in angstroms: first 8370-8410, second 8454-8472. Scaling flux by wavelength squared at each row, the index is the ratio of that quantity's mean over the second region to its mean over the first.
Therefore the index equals 1.53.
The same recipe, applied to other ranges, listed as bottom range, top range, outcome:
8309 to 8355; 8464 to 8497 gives 1.53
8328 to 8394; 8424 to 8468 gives 1.24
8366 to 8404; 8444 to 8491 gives 1.44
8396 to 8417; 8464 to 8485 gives 1.53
